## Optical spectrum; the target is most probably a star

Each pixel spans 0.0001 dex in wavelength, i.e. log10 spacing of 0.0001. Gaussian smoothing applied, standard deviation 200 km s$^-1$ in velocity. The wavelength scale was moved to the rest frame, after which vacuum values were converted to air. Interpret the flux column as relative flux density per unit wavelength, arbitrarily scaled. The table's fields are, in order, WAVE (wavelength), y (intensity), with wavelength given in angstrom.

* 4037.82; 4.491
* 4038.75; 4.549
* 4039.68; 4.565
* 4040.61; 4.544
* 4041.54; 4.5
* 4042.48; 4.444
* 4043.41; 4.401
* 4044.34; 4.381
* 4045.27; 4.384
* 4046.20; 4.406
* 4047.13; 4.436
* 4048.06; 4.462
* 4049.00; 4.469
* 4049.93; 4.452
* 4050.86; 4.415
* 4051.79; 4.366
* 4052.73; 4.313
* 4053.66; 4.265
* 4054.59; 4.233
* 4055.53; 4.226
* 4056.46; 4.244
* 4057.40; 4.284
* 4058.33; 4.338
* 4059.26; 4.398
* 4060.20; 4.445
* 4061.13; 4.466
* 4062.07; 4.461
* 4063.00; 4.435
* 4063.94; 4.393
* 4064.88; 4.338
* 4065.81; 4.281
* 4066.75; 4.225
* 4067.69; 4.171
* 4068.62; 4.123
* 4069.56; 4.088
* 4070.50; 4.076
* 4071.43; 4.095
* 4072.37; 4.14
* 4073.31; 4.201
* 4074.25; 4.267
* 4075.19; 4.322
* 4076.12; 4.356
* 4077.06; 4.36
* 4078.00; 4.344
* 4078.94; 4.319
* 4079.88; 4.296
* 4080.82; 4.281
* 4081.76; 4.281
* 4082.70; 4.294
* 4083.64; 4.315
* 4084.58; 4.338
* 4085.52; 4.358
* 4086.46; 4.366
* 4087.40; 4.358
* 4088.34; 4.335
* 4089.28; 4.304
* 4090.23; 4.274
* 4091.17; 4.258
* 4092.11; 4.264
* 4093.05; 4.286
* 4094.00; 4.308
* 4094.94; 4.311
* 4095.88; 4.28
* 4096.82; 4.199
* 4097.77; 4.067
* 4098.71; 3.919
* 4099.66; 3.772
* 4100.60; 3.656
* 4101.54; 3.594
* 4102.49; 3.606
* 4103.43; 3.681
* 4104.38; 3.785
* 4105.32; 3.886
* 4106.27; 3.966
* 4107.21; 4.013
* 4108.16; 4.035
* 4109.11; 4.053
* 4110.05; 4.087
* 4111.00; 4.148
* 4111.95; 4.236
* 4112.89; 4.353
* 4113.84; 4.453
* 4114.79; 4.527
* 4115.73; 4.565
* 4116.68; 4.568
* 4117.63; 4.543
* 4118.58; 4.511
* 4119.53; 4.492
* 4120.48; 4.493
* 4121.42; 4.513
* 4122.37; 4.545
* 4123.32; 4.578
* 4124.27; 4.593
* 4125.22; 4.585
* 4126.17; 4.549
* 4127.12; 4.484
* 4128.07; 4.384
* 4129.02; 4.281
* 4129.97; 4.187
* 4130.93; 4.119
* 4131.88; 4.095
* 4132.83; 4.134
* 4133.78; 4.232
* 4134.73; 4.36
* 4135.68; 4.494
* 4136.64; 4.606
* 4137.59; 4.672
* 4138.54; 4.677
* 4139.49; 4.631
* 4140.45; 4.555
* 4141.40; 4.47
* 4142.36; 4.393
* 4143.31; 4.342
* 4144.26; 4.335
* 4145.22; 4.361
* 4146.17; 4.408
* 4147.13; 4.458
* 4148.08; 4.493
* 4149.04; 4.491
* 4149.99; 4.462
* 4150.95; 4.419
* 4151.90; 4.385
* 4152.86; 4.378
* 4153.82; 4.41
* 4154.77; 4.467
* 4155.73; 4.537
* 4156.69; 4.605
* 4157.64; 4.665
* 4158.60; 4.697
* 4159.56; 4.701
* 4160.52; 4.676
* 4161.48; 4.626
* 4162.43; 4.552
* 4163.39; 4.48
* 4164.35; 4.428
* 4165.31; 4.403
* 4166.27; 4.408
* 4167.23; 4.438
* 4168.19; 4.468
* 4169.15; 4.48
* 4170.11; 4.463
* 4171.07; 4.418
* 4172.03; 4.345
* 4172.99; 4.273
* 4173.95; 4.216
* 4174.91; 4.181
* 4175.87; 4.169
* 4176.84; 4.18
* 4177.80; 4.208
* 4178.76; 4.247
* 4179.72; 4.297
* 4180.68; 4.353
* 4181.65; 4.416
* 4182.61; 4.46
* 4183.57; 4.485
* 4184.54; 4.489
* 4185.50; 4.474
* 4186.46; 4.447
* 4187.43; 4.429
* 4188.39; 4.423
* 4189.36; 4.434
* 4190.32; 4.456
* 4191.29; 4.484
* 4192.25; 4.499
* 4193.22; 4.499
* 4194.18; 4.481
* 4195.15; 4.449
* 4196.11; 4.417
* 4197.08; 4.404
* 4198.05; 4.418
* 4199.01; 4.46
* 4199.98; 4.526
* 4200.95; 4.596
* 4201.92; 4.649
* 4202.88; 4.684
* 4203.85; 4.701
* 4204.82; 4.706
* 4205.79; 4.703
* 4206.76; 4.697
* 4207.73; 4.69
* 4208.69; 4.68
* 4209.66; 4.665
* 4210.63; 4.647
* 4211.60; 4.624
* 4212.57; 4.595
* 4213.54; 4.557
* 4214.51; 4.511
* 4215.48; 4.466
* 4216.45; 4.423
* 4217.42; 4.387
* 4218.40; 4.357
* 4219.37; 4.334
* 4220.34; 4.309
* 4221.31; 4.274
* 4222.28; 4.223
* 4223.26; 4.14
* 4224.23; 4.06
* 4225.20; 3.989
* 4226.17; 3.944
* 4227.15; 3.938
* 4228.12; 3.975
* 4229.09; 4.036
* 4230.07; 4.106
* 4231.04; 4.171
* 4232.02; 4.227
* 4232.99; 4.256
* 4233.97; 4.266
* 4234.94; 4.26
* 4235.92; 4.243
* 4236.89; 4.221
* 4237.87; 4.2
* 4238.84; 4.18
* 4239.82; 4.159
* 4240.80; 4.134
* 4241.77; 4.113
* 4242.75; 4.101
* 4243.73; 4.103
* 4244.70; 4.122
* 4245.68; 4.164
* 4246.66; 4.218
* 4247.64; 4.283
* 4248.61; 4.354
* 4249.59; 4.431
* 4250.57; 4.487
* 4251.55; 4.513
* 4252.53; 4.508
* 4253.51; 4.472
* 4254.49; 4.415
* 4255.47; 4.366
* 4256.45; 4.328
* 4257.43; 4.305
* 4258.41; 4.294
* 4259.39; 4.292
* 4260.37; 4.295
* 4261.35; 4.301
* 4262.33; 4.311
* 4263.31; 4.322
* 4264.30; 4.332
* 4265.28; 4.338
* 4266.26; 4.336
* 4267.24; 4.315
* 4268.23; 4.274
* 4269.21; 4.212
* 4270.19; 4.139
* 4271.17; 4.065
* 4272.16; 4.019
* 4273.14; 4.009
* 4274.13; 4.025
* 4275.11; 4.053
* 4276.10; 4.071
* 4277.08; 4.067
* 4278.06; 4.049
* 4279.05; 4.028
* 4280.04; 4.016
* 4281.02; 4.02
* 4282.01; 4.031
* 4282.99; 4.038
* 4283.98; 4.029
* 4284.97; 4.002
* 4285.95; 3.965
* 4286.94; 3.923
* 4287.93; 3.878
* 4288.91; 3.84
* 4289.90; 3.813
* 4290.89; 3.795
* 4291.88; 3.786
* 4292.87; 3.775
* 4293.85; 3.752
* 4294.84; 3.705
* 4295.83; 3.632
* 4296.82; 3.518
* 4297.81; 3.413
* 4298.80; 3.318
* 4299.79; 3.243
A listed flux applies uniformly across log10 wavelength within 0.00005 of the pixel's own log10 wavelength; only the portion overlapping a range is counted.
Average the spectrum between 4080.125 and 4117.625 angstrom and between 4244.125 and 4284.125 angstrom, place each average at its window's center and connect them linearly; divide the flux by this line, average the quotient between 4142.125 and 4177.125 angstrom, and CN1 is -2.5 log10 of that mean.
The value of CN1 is -0.063 mag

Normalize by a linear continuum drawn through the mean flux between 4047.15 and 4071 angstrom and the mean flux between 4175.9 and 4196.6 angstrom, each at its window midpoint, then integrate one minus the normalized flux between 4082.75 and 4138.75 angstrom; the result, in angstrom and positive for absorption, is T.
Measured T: 1.2 angstrom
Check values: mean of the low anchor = 4.32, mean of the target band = 4.26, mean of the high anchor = 4.41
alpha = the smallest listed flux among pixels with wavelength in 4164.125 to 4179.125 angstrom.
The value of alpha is 4.169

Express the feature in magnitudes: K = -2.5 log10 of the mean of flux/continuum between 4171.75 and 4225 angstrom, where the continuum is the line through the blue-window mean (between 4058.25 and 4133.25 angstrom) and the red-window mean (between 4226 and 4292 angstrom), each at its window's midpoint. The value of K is -0.06 mag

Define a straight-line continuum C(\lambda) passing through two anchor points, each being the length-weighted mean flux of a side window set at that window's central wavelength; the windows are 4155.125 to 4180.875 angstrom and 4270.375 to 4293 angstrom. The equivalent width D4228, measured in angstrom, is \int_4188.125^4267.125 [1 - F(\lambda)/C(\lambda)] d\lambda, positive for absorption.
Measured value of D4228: -3.2 angstrom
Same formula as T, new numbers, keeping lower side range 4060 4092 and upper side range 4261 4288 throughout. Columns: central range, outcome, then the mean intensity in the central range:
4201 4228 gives -1.7 angstrom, 4.44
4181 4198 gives -1.1 angstrom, 4.45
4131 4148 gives -0.7 angstrom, 4.42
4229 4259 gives -0.9 angstrom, 4.26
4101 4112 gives 0.9 angstrom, 3.91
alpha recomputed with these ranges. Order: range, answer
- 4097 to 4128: 3.594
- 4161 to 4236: 3.938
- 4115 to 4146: 4.095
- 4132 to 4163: 4.134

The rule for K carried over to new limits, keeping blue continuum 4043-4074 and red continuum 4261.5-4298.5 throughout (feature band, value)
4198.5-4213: -0.13 mag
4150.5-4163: -0.09 mag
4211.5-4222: -0.09 mag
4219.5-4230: -0.01 mag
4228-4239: -0.03 mag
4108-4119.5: -0.03 mag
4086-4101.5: 0.02 mag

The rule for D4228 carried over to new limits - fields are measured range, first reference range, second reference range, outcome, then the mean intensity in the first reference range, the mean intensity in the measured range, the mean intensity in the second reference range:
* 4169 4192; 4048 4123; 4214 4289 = -0.81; 4.25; 4.37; 4.2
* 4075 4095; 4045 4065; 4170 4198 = 0.28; 4.37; 4.32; 4.38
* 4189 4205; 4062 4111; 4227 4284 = -1.25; 4.17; 4.52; 4.21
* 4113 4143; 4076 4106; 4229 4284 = -2.11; 4.15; 4.46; 4.21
